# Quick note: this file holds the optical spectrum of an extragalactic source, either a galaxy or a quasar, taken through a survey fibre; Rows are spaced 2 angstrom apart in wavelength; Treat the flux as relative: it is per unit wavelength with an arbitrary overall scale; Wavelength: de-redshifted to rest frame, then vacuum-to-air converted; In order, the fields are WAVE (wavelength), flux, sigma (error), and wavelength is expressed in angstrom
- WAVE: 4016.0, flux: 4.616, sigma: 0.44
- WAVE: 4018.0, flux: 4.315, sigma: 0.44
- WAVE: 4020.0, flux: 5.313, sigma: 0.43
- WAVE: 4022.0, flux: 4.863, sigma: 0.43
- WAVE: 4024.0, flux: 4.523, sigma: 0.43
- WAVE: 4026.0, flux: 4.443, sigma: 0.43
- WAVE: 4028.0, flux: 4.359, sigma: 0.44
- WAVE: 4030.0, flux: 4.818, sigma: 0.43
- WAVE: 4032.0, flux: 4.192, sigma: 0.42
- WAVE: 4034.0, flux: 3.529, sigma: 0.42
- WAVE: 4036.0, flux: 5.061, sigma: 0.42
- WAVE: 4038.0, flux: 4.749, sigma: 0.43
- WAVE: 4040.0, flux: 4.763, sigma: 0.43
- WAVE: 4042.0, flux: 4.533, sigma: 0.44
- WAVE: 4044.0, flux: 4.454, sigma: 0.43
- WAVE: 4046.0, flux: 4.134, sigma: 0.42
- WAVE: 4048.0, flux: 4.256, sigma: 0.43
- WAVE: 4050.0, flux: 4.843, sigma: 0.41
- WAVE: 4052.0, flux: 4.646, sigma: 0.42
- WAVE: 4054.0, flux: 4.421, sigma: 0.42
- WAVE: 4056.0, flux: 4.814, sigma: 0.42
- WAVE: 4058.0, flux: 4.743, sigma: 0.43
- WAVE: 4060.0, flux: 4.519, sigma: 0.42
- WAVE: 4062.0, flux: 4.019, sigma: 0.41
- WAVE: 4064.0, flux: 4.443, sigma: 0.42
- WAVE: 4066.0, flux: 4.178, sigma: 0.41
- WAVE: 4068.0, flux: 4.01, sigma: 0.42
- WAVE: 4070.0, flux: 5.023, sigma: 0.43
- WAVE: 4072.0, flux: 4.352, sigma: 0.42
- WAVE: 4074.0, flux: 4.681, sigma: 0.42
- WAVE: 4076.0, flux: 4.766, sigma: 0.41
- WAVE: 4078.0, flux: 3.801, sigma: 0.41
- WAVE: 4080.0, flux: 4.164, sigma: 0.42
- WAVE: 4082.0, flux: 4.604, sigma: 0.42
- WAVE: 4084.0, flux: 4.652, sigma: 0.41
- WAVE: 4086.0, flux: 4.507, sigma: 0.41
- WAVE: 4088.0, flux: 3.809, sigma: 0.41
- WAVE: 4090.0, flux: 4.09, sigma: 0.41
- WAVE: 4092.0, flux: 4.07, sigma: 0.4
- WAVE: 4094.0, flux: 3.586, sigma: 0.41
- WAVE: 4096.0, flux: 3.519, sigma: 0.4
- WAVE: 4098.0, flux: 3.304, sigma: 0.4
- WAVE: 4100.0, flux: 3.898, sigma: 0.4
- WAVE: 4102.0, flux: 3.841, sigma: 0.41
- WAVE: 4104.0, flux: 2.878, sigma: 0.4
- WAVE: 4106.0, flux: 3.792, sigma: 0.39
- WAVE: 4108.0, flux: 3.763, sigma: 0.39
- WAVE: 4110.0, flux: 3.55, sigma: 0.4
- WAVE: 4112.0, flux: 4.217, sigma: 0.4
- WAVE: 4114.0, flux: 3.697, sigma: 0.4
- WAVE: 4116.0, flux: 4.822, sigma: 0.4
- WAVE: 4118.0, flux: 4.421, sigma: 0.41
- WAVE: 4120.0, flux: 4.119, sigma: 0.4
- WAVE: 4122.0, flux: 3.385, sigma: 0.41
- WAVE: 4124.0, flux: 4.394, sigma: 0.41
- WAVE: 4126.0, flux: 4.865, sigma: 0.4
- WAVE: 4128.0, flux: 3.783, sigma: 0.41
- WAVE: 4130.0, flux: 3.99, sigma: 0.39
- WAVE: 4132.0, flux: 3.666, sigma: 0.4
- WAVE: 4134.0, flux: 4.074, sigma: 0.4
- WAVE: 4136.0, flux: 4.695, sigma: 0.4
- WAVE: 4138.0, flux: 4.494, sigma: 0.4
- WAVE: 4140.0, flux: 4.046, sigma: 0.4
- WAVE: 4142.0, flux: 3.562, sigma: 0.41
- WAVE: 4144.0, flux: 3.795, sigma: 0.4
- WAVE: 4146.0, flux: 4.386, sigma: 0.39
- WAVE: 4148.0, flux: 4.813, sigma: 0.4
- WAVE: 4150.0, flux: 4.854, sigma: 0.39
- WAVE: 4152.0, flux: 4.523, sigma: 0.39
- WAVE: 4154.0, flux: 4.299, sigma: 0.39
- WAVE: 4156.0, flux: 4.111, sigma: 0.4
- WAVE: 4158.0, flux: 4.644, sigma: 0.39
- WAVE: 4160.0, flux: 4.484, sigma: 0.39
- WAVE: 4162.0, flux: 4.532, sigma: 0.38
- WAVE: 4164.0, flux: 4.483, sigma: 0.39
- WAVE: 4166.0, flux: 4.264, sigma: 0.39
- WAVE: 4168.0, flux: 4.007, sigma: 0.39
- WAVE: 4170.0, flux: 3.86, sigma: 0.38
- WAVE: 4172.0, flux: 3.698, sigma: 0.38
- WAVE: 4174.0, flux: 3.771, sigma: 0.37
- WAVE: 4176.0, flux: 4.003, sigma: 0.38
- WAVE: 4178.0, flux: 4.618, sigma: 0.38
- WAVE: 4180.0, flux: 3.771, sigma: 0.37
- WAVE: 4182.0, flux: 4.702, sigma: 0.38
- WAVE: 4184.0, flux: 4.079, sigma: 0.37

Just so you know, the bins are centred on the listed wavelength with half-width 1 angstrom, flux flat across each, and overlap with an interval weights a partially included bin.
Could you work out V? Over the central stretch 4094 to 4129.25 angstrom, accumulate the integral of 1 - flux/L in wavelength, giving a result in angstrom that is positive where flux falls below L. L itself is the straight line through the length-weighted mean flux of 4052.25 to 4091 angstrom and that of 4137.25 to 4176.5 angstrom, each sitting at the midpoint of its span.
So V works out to 3.5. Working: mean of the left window 4.4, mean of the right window 4.23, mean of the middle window 3.89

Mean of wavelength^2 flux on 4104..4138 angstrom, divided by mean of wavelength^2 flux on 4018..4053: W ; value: 0.9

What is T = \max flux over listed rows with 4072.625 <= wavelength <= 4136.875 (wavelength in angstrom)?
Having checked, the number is 4.865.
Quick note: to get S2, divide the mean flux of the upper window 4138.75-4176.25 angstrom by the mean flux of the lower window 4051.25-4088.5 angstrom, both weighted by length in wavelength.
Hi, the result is 1.0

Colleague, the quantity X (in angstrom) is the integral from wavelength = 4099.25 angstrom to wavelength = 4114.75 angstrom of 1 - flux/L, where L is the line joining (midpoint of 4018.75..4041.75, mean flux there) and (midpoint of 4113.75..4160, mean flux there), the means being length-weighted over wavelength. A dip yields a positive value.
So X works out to 2.3 angstrom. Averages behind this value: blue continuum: 4.6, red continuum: 4.25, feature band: 3.7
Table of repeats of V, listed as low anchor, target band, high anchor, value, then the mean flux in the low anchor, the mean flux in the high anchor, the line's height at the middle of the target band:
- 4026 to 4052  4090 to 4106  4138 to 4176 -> 2.67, 4.48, 4.23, 4.36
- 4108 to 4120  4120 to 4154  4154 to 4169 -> 0.18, 4.11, 4.36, 4.23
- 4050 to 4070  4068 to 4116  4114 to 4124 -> 2.96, 4.47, 4.16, 4.3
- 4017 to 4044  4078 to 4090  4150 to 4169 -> 0.58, 4.57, 4.4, 4.5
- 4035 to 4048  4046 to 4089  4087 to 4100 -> -2.84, 4.59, 3.74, 4.17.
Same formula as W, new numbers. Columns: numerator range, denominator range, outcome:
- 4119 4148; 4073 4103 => 1.03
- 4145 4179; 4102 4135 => 1.11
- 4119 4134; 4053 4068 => 0.94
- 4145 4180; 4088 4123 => 1.16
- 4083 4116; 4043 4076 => 0.88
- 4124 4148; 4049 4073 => 0.96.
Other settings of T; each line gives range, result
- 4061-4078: 5.023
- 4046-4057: 4.843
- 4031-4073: 5.061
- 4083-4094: 4.652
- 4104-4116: 4.822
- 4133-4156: 4.854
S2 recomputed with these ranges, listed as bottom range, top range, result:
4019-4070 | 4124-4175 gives 0.94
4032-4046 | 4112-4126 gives 0.94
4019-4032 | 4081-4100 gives 0.86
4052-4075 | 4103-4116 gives 0.83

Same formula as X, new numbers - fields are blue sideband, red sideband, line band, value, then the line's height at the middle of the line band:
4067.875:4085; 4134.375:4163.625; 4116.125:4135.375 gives 1.22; 4.4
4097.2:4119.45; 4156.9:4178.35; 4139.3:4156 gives -0.80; 4.08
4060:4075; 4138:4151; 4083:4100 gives 1.62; 4.35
